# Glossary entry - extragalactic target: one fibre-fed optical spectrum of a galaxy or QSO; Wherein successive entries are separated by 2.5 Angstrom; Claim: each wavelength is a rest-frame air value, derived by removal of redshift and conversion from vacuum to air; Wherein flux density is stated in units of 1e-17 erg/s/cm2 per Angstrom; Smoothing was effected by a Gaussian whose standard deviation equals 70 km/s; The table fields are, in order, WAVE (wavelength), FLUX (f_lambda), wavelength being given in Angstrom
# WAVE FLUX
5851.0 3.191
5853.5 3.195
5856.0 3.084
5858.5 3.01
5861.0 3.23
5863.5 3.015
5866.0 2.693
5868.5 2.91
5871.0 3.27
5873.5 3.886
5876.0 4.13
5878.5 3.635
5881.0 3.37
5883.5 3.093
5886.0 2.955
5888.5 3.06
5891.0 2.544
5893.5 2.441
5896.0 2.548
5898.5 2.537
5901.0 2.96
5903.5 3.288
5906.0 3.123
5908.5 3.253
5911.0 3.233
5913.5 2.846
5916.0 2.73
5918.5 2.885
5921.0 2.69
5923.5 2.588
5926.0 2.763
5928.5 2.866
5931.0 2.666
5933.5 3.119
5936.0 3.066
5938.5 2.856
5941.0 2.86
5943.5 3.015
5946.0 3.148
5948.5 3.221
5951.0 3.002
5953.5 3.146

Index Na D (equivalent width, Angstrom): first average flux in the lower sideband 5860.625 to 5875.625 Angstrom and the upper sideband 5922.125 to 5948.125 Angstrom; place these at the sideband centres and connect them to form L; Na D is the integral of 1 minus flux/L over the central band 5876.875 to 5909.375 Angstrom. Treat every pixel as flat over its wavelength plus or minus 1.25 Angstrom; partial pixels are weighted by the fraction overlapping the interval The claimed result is 1.1 Angstrom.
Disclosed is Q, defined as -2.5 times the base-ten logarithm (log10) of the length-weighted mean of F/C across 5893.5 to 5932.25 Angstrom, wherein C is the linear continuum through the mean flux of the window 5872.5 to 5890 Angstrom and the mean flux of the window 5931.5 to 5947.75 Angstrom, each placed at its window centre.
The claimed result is 0.12 mag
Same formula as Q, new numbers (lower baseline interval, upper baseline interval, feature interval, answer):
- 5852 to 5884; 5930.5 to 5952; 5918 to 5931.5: 0.12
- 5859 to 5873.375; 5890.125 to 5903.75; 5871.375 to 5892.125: -0.16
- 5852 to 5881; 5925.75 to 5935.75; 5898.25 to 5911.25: -0.02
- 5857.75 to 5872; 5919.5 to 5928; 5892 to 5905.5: 0.02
